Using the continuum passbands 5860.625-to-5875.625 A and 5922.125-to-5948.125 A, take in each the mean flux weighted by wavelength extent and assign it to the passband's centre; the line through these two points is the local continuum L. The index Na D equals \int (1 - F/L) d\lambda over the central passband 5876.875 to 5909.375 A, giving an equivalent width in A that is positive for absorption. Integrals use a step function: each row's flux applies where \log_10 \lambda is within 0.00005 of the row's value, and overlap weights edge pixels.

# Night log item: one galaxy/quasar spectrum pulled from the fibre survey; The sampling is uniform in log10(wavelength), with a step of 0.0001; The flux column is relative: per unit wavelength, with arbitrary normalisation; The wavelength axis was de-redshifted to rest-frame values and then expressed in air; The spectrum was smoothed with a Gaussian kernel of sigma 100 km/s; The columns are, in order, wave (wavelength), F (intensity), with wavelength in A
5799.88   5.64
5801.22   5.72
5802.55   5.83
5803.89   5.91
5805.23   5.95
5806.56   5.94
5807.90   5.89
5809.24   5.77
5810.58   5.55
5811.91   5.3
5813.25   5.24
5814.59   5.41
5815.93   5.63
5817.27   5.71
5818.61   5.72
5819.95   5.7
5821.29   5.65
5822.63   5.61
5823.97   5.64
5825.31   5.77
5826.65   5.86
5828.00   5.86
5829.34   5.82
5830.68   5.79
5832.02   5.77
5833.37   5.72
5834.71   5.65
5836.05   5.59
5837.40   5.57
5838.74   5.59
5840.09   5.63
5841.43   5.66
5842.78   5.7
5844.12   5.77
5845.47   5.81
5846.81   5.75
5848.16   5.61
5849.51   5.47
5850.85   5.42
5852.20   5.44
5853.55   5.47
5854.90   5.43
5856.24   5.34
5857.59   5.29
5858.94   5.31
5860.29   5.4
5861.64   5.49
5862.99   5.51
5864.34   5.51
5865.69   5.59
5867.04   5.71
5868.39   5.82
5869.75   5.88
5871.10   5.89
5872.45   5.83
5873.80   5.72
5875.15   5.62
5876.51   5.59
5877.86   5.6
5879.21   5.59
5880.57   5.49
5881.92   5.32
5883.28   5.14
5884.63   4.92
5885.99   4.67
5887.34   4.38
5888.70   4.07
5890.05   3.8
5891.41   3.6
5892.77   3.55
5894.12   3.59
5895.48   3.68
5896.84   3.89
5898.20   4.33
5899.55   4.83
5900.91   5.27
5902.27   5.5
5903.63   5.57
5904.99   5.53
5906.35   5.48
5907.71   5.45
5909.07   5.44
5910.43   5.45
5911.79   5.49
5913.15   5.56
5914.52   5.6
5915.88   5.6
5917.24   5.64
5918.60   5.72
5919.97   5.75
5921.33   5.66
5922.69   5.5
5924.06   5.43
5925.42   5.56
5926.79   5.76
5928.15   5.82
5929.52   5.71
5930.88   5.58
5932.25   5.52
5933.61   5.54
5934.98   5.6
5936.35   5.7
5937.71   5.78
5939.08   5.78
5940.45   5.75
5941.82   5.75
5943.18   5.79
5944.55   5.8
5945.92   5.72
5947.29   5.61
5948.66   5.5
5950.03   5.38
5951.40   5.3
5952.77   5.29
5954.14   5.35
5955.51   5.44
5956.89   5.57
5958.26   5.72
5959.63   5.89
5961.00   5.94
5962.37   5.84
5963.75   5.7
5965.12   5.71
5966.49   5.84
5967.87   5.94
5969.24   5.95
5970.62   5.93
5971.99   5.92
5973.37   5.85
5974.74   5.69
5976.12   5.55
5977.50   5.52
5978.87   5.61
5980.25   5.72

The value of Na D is 5.1 A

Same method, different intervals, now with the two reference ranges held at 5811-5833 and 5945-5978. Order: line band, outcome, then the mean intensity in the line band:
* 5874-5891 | 2.0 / 5.01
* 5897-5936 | 1.3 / 5.48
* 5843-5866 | 0.6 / 5.51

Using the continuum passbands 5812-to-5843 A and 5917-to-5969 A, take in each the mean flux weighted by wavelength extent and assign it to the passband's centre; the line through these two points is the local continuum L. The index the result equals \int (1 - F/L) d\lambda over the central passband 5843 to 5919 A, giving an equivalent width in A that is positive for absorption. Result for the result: 5.6 A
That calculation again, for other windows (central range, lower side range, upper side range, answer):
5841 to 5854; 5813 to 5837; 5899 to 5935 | 0.1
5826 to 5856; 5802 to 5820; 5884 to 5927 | -1.0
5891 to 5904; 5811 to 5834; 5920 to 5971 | 3.0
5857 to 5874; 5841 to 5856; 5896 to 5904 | -0.9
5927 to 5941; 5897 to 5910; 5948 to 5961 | -0.7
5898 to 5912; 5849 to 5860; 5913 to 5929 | 0.6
